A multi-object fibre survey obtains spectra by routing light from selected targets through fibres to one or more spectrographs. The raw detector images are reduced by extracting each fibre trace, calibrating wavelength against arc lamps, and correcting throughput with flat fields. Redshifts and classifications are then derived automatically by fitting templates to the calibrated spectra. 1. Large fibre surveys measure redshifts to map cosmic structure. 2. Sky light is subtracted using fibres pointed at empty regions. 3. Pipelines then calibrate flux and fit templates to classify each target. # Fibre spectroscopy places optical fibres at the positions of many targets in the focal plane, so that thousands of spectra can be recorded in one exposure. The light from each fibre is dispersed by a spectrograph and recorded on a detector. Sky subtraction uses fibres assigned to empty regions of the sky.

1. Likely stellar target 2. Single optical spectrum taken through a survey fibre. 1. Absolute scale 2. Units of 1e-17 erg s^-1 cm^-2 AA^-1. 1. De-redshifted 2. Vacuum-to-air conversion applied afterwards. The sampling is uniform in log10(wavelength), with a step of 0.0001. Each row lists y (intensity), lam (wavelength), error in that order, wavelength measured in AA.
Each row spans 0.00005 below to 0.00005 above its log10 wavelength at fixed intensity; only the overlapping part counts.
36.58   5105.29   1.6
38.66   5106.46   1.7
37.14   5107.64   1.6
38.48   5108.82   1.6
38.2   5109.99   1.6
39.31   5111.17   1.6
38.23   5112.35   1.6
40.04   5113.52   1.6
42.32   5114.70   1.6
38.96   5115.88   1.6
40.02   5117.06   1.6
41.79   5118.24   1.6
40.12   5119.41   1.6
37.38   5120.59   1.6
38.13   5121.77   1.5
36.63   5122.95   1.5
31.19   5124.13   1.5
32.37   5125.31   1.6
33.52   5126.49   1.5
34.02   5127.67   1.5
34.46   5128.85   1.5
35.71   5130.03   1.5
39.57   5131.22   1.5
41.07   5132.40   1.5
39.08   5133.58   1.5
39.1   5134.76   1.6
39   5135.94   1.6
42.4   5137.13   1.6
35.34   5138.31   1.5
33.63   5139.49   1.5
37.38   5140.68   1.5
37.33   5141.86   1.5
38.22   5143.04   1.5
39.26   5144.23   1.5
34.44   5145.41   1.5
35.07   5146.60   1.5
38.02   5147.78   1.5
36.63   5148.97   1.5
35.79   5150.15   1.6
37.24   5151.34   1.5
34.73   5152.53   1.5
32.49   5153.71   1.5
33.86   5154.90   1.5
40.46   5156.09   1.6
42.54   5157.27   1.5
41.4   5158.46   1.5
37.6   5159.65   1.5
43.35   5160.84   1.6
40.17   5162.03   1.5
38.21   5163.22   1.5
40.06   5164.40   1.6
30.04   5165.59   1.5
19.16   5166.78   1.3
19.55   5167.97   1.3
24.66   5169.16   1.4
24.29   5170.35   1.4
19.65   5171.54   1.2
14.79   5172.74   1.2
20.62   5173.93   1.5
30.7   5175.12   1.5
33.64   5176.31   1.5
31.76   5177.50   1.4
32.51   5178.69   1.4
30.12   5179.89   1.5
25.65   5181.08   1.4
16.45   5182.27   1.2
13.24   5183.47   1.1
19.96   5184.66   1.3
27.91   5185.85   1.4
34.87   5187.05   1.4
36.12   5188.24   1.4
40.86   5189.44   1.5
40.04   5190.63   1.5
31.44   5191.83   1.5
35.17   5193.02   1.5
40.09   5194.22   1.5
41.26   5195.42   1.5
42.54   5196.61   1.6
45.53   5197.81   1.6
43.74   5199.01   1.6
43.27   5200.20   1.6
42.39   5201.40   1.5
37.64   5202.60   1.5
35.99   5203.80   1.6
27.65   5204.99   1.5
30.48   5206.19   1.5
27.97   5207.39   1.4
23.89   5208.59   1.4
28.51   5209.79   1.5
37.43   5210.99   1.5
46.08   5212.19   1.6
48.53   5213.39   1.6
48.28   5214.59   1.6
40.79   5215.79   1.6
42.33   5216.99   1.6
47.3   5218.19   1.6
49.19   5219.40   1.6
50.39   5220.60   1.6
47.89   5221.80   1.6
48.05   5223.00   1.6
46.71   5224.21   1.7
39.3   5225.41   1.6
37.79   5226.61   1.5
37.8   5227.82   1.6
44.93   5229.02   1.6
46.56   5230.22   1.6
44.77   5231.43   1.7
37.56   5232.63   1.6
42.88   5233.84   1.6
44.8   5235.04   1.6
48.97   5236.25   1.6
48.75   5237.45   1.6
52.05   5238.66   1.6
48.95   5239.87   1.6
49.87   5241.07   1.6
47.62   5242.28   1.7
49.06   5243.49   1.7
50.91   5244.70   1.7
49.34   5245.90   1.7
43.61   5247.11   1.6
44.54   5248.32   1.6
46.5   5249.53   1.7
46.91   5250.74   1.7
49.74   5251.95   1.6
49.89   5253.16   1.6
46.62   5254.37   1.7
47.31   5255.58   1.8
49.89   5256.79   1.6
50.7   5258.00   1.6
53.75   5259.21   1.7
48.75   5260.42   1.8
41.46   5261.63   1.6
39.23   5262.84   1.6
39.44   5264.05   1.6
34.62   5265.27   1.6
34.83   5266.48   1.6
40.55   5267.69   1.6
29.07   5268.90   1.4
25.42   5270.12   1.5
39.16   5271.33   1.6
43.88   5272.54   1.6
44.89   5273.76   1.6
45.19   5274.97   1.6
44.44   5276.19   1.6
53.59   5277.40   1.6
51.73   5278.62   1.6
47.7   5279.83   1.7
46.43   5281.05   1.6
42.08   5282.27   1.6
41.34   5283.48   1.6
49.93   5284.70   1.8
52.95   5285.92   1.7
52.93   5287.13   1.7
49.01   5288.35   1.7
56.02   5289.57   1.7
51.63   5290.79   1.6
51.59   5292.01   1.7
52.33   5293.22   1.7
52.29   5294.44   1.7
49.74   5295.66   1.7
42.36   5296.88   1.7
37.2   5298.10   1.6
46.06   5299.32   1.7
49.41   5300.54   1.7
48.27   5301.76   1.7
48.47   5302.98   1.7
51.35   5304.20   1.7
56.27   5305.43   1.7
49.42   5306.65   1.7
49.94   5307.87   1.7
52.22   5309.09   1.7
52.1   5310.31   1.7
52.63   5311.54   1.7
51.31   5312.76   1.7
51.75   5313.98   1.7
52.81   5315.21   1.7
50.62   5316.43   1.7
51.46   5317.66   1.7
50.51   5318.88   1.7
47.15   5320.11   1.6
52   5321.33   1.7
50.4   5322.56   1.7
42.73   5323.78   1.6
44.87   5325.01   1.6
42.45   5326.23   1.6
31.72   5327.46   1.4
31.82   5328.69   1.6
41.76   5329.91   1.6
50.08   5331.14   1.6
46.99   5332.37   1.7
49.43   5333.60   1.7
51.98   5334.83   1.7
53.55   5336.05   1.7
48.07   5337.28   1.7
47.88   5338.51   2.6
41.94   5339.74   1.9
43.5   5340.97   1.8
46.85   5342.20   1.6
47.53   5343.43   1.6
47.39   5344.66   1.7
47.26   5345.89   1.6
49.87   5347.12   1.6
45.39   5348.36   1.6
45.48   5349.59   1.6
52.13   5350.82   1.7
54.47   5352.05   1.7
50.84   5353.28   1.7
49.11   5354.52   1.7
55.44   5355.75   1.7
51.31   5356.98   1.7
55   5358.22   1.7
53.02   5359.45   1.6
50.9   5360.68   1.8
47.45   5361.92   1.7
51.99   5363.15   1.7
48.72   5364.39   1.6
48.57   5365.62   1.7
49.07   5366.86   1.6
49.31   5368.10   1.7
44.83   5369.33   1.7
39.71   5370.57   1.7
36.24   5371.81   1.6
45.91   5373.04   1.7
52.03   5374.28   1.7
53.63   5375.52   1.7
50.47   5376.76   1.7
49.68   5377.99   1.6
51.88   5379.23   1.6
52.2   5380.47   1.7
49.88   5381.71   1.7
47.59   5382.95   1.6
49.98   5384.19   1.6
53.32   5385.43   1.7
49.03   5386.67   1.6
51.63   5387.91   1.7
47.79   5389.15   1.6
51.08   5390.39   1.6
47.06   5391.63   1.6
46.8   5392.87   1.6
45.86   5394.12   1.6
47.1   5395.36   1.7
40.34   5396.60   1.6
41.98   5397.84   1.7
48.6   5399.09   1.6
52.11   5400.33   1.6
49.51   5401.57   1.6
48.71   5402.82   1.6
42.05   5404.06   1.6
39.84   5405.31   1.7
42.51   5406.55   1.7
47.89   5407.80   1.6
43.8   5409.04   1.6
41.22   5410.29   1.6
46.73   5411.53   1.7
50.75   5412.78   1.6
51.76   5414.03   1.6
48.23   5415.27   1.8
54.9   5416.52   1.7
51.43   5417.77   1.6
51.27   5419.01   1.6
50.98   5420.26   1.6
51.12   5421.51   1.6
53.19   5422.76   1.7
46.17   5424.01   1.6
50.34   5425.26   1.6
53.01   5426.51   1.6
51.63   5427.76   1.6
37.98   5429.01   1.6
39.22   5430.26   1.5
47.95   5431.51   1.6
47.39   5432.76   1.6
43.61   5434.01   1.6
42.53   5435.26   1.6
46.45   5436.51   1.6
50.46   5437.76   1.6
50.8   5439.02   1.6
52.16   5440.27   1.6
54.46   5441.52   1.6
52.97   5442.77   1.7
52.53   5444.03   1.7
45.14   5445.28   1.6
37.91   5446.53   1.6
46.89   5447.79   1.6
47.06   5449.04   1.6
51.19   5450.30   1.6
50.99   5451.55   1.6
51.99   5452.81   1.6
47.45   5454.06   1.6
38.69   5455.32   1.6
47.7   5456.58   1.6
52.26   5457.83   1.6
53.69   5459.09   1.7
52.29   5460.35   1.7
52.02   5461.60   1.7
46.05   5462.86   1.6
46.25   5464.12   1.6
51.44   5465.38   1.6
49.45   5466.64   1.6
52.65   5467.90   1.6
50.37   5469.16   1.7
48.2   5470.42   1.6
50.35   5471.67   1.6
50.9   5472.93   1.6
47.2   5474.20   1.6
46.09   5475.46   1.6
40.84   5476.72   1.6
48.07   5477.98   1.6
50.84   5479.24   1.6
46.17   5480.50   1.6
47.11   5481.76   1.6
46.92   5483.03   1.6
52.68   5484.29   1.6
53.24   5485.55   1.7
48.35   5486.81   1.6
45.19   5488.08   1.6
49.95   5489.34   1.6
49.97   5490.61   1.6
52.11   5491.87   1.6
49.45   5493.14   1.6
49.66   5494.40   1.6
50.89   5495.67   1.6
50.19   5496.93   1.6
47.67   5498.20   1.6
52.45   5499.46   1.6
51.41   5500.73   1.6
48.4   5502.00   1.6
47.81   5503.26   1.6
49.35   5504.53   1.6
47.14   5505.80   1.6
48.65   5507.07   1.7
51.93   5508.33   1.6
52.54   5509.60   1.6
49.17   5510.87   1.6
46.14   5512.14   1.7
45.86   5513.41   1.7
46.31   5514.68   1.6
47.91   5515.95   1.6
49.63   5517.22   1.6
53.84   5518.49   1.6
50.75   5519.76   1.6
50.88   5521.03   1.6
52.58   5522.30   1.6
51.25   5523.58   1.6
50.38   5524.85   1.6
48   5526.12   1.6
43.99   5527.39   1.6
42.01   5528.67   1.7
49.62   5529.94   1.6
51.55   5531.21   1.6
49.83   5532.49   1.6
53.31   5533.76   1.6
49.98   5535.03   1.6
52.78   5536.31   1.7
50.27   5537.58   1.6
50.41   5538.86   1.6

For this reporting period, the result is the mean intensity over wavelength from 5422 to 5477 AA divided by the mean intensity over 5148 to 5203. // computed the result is 1.5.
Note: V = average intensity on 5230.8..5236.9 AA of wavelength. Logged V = 43.9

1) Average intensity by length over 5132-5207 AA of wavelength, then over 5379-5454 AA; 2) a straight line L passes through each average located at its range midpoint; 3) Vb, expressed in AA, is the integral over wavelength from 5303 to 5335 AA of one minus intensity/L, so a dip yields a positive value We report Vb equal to -4.3 AA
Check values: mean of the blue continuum 34.1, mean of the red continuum 48.2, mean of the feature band 48.2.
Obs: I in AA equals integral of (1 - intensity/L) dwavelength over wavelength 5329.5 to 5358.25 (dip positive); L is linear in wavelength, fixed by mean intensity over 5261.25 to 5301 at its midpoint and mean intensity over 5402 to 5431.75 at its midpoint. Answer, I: -1.68 AA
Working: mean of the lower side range 44.8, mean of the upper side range 47.6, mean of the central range 48.8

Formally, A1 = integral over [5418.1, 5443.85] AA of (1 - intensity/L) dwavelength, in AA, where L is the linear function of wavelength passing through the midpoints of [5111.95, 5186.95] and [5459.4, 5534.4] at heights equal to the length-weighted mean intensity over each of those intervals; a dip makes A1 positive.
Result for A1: -1.36 AA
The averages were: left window 33.8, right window 49.3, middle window 48.8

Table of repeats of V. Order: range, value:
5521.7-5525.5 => 51.3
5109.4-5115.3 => 39.6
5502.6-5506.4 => 48.1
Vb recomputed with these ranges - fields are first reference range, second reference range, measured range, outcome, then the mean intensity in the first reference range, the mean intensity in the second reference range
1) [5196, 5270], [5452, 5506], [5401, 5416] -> 0.4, 43.2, 49.1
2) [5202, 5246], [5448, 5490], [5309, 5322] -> -1.8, 42.8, 48.9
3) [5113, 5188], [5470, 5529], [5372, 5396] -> -3.0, 33.8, 49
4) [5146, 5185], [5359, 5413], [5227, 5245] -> -5.0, 30.8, 47.7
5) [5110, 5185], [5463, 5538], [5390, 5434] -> -1.8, 34.1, 49.3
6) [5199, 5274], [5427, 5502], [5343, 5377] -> -2.2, 43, 48.6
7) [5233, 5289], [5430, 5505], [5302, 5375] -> -2.5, 45.6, 48.8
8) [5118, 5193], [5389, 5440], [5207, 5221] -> -1.6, 33.6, 47.4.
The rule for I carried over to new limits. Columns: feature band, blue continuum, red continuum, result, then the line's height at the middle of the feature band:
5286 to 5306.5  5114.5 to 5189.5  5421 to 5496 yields -4.53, 40.8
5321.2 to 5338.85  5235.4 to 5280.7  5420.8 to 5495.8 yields 0.39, 46.5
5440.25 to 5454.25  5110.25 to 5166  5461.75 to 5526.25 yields -0.42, 47.7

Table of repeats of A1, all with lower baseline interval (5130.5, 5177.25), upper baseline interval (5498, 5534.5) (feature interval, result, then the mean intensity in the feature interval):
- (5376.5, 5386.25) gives -1.5 AA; 50.6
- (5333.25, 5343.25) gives -1.4 AA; 47.9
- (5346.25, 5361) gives -2.9 AA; 51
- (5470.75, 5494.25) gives -0.3 AA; 48.7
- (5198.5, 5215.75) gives -0.4 AA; 37.4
